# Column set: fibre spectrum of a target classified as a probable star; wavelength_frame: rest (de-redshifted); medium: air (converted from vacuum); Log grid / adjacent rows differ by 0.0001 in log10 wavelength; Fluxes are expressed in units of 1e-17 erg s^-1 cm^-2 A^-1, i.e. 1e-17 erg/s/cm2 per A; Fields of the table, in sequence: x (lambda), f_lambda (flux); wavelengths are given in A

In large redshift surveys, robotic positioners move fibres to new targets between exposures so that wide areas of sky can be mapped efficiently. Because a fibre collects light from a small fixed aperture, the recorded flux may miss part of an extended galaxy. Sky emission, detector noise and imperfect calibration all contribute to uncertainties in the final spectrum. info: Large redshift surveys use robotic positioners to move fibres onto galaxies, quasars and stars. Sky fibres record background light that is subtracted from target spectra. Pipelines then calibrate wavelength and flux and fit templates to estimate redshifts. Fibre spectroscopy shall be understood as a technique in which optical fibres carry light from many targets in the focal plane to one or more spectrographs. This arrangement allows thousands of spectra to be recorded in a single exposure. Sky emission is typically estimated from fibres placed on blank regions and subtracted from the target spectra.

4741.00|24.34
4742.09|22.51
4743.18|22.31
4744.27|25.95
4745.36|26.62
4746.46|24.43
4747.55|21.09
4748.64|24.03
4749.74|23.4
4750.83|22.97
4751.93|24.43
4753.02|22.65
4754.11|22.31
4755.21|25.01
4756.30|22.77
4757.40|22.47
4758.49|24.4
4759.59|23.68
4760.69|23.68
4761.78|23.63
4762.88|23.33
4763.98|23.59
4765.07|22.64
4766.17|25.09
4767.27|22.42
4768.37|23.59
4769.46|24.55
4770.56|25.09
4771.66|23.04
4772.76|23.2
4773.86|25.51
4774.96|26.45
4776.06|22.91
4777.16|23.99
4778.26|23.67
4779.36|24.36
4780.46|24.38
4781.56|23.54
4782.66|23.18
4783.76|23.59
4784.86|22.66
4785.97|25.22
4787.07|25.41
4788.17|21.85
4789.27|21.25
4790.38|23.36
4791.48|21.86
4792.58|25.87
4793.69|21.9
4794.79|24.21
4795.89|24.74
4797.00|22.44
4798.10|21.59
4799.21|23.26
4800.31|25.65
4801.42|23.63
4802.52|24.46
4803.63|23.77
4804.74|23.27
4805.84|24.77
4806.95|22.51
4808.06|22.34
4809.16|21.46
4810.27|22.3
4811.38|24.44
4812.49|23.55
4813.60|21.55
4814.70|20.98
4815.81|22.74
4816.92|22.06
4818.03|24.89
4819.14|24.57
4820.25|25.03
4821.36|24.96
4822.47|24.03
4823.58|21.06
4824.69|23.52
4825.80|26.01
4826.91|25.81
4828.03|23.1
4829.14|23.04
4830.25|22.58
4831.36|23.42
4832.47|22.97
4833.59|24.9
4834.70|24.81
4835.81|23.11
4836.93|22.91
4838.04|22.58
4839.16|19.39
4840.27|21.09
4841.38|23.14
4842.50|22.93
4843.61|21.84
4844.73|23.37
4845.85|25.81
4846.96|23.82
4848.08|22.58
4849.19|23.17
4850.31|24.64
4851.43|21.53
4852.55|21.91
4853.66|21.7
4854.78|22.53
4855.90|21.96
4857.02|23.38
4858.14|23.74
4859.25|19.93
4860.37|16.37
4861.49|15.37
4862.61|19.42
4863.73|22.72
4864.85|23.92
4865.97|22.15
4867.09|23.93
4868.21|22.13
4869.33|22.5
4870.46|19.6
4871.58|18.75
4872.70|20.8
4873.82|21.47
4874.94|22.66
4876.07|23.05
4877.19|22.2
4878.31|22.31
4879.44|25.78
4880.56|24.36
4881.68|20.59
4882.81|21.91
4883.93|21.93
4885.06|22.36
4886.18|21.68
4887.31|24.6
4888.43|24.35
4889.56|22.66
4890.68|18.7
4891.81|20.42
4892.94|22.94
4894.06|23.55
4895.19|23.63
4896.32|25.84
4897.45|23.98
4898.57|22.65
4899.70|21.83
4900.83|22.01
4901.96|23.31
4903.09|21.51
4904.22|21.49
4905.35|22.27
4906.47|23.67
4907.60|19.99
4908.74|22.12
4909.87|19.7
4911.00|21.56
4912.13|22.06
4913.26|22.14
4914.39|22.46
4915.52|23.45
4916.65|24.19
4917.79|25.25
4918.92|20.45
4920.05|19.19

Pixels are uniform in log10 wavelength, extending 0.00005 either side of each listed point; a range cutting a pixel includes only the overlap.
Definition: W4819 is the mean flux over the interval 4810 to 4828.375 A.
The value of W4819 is 23.6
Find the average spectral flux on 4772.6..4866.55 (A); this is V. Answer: 23.1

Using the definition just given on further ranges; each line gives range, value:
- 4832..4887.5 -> 22.2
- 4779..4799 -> 23.4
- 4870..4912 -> 22.2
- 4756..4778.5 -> 23.8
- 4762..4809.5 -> 23.6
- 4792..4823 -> 23.5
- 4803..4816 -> 22.8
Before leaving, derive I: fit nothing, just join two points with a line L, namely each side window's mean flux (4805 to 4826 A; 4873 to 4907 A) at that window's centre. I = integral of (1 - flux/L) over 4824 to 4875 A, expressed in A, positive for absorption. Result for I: 1.4 A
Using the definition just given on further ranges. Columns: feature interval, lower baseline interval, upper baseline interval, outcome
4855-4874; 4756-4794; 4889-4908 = 1.40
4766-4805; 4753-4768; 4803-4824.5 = -0.71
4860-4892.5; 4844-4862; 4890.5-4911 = 0.59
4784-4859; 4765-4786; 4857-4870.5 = -2.53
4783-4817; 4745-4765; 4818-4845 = 0.35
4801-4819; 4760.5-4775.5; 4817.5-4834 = 0.68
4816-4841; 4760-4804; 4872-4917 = -0.26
